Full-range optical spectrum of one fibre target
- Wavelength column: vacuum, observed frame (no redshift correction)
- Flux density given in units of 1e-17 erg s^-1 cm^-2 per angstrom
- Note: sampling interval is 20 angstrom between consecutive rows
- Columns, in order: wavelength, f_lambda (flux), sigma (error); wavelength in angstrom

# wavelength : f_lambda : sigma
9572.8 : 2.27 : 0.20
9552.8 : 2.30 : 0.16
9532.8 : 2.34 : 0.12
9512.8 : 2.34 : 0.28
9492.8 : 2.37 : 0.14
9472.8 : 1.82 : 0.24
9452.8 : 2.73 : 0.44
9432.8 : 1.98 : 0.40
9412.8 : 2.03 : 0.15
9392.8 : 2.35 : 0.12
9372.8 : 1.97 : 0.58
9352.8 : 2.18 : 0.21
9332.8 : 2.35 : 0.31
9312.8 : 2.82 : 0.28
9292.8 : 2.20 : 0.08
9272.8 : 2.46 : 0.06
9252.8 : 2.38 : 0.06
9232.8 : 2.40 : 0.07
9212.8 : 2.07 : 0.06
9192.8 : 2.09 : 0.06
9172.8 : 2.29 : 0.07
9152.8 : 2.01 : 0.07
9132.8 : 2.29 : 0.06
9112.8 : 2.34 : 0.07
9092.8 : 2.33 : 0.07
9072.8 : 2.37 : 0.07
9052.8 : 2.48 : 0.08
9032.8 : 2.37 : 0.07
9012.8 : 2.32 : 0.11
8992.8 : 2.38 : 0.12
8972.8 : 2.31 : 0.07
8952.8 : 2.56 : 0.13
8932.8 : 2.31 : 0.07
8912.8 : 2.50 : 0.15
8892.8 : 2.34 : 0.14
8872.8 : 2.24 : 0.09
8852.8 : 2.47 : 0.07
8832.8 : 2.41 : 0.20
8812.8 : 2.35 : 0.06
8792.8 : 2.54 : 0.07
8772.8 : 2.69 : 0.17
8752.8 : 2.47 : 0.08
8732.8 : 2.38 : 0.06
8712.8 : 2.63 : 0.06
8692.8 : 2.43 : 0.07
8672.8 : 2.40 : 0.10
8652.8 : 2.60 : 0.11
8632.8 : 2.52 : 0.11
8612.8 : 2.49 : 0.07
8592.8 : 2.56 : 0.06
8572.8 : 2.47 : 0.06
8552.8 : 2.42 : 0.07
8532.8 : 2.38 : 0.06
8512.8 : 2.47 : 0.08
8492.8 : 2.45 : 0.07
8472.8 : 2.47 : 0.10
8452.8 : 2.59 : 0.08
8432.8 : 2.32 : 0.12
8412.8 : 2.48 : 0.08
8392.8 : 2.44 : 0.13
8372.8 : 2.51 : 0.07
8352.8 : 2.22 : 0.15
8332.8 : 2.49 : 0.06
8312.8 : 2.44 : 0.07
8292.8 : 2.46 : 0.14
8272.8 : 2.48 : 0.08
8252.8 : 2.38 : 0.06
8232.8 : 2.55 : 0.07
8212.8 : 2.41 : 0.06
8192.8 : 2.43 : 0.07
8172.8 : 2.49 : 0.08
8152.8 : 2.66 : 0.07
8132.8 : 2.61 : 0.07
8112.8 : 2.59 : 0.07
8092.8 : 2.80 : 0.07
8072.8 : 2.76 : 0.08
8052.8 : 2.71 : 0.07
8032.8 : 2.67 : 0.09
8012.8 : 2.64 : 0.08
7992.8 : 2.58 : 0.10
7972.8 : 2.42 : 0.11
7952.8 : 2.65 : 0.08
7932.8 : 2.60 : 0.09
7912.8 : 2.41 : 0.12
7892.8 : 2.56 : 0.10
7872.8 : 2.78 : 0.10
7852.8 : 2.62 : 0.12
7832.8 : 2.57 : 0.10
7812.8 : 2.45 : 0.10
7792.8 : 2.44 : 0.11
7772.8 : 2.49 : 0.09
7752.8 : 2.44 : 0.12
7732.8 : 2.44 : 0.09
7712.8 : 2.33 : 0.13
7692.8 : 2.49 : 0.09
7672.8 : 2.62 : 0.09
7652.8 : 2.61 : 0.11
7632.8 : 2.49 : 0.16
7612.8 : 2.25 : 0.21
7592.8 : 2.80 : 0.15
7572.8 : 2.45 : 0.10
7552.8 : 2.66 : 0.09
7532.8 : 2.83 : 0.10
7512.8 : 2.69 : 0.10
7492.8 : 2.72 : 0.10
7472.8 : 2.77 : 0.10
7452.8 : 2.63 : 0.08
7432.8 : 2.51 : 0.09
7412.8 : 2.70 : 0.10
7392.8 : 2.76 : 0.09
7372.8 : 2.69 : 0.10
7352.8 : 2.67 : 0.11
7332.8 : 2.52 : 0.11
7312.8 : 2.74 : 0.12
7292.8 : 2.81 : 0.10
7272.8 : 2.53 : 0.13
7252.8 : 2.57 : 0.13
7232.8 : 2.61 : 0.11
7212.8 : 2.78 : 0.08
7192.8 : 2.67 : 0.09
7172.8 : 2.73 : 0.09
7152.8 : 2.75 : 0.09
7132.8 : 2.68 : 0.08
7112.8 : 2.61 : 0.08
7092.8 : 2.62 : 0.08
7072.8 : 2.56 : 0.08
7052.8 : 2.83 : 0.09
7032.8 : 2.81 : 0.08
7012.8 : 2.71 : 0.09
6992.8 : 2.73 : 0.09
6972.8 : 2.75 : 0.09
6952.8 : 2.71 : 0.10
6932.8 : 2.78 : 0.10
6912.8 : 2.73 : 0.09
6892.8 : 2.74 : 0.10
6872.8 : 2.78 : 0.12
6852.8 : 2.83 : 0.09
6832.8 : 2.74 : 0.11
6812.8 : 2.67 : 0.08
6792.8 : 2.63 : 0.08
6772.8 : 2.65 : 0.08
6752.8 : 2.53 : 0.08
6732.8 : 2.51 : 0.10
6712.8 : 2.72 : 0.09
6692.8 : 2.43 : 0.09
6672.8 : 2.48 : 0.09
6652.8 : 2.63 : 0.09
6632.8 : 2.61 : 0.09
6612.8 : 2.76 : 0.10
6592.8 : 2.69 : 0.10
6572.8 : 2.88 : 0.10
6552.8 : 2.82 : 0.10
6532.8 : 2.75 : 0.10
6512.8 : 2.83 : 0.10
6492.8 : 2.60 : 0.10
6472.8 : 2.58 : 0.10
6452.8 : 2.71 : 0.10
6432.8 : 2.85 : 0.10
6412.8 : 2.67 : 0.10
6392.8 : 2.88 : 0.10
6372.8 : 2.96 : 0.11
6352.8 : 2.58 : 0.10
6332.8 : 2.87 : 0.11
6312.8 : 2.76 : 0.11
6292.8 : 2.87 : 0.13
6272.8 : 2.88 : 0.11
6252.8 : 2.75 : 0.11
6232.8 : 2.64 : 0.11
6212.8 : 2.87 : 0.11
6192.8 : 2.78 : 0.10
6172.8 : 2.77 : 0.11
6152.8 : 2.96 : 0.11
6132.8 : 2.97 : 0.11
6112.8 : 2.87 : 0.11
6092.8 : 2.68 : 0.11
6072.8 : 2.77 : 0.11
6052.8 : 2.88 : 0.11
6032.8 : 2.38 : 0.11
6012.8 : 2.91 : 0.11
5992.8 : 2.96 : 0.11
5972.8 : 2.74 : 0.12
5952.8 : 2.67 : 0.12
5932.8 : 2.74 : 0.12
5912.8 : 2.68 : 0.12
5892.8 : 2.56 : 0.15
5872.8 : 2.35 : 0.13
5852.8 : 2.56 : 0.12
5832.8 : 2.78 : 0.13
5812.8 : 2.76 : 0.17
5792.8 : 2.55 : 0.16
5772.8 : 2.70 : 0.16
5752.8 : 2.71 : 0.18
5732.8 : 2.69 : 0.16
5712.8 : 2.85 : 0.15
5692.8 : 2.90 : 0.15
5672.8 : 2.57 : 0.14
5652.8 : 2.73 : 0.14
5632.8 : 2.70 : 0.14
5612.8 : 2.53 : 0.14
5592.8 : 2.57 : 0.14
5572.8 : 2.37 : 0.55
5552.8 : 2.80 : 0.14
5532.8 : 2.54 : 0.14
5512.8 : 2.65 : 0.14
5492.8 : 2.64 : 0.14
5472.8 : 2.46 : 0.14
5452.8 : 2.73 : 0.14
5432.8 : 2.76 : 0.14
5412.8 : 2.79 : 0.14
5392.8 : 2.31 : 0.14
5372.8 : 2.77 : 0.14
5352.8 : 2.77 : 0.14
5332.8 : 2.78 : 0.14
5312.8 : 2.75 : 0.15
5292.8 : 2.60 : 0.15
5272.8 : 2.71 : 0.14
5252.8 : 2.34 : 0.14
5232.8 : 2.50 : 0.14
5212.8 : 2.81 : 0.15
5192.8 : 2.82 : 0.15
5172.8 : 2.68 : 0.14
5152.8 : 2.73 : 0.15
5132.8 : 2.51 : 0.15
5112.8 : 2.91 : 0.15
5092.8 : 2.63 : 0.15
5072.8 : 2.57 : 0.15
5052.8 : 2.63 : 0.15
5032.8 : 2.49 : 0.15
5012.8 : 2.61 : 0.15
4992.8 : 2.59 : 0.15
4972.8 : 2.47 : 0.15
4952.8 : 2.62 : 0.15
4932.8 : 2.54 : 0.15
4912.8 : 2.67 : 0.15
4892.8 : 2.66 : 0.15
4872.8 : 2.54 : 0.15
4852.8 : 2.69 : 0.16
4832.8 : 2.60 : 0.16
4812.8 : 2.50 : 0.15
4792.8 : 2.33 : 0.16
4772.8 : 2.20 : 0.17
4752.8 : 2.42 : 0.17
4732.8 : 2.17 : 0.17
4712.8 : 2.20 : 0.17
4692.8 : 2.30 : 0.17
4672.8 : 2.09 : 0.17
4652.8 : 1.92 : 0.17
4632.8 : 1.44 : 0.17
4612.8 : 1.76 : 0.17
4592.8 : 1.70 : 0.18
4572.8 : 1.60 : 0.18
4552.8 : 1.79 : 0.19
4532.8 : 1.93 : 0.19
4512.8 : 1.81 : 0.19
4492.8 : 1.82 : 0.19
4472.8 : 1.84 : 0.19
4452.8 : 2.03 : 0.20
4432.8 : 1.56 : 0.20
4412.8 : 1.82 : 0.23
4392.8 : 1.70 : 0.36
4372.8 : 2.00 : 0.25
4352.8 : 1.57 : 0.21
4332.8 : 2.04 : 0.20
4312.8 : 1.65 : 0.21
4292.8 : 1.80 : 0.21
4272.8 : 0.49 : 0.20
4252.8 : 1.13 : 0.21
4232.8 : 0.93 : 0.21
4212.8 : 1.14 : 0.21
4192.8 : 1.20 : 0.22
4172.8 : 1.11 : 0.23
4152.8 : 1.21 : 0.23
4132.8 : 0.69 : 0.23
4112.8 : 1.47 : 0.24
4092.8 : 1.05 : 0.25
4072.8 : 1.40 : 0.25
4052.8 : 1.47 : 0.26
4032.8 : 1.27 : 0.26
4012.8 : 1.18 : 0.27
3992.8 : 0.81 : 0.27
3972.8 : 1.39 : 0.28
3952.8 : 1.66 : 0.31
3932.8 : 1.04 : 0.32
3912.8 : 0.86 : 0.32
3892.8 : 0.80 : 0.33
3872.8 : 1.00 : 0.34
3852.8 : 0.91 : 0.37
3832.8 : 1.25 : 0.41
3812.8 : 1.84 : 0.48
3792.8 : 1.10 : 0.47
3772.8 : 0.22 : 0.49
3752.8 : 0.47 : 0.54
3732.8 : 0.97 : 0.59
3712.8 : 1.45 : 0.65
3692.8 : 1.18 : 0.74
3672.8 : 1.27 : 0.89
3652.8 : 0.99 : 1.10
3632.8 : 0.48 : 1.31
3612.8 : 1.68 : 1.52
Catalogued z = 0.08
